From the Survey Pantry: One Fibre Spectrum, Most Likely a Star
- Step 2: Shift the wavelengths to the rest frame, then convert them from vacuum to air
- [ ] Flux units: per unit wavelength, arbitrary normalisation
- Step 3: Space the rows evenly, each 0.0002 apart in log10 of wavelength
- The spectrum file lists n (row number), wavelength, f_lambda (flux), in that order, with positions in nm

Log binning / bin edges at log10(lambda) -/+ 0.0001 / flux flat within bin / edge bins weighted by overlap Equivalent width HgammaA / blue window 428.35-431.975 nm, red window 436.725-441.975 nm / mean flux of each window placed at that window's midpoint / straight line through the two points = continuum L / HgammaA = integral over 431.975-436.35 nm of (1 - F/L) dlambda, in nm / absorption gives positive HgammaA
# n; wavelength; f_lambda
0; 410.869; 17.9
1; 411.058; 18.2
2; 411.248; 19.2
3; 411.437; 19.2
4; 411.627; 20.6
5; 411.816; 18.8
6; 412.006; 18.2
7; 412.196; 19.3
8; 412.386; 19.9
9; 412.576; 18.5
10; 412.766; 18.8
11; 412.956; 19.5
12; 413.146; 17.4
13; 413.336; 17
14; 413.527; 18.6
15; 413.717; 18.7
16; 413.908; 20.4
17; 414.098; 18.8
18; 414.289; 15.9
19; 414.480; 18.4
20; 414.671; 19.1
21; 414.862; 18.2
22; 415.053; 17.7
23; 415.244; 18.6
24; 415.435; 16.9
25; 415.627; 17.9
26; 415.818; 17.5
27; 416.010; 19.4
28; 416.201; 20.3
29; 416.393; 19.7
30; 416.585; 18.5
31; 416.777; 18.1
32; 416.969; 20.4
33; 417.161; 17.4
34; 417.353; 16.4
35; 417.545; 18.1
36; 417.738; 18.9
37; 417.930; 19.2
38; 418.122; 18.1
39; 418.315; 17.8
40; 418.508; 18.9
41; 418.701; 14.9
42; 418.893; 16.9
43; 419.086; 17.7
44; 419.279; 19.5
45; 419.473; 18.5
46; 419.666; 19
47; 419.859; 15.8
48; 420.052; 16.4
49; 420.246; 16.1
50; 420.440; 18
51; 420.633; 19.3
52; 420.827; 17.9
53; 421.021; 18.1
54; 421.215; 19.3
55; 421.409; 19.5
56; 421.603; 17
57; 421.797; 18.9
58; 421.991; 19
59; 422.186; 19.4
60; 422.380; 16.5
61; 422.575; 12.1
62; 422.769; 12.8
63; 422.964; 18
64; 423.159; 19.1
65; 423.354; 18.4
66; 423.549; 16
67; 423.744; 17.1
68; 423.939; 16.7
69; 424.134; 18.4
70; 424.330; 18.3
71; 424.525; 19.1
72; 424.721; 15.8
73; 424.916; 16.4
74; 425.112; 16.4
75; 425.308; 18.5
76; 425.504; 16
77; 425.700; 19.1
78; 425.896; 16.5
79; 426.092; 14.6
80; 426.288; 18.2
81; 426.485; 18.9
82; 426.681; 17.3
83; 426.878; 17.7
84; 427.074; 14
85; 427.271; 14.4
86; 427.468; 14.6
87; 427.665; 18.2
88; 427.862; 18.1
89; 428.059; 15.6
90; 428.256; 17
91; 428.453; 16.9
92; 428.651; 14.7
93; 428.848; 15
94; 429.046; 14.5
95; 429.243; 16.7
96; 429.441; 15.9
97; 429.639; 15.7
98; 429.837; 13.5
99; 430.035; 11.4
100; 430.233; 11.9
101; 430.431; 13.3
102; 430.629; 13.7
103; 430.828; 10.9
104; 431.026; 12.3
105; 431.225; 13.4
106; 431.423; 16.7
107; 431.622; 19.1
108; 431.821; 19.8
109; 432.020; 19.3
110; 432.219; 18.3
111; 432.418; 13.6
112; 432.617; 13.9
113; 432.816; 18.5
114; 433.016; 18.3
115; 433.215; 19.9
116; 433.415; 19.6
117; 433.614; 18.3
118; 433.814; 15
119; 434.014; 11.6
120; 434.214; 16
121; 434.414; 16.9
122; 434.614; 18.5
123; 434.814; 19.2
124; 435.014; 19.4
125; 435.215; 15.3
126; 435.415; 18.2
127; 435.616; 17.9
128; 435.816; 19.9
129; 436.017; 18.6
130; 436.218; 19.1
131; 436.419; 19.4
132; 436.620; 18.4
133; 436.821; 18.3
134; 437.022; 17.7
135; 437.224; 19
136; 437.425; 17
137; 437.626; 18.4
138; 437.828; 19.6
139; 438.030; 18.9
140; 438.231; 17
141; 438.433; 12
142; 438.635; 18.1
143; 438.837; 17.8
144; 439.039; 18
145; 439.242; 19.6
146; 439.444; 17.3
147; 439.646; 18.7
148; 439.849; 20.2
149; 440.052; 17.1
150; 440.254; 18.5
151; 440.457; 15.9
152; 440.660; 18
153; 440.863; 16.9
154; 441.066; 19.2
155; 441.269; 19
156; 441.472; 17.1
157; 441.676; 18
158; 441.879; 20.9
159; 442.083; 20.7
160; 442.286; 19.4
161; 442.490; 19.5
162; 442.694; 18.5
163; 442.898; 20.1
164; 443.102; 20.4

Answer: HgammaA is -0.351 nm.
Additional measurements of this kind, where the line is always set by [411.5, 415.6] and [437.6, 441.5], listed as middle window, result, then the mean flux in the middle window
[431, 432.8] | 0.15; 16.5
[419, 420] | 0.02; 18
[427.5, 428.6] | 0.08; 16.9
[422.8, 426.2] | 0.19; 17.2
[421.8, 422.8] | 0.10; 16.5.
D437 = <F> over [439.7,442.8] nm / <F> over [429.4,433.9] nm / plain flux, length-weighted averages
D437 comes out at 1.18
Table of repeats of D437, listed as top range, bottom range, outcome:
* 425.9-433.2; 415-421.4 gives 0.87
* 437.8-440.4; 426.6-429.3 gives 1.11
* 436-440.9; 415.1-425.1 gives 1.01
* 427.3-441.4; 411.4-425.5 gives 0.94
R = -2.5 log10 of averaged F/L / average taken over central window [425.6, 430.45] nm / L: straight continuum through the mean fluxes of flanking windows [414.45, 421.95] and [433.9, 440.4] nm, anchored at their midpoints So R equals 0.14 mag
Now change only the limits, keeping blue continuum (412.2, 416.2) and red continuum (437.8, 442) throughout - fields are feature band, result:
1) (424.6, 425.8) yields 0.07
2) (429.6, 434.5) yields 0.16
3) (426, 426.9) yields 0.05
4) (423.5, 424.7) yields 0.04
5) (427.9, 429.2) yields 0.15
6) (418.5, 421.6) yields 0.03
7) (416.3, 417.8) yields 0.00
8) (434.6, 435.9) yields -0.02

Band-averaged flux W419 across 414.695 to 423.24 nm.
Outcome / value 17.9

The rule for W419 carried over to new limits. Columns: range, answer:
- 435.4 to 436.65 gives 18.8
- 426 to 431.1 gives 15.2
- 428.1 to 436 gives 16.2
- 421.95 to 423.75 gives 16.8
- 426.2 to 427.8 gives 16.7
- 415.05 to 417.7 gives 18.4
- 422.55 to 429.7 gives 16.6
